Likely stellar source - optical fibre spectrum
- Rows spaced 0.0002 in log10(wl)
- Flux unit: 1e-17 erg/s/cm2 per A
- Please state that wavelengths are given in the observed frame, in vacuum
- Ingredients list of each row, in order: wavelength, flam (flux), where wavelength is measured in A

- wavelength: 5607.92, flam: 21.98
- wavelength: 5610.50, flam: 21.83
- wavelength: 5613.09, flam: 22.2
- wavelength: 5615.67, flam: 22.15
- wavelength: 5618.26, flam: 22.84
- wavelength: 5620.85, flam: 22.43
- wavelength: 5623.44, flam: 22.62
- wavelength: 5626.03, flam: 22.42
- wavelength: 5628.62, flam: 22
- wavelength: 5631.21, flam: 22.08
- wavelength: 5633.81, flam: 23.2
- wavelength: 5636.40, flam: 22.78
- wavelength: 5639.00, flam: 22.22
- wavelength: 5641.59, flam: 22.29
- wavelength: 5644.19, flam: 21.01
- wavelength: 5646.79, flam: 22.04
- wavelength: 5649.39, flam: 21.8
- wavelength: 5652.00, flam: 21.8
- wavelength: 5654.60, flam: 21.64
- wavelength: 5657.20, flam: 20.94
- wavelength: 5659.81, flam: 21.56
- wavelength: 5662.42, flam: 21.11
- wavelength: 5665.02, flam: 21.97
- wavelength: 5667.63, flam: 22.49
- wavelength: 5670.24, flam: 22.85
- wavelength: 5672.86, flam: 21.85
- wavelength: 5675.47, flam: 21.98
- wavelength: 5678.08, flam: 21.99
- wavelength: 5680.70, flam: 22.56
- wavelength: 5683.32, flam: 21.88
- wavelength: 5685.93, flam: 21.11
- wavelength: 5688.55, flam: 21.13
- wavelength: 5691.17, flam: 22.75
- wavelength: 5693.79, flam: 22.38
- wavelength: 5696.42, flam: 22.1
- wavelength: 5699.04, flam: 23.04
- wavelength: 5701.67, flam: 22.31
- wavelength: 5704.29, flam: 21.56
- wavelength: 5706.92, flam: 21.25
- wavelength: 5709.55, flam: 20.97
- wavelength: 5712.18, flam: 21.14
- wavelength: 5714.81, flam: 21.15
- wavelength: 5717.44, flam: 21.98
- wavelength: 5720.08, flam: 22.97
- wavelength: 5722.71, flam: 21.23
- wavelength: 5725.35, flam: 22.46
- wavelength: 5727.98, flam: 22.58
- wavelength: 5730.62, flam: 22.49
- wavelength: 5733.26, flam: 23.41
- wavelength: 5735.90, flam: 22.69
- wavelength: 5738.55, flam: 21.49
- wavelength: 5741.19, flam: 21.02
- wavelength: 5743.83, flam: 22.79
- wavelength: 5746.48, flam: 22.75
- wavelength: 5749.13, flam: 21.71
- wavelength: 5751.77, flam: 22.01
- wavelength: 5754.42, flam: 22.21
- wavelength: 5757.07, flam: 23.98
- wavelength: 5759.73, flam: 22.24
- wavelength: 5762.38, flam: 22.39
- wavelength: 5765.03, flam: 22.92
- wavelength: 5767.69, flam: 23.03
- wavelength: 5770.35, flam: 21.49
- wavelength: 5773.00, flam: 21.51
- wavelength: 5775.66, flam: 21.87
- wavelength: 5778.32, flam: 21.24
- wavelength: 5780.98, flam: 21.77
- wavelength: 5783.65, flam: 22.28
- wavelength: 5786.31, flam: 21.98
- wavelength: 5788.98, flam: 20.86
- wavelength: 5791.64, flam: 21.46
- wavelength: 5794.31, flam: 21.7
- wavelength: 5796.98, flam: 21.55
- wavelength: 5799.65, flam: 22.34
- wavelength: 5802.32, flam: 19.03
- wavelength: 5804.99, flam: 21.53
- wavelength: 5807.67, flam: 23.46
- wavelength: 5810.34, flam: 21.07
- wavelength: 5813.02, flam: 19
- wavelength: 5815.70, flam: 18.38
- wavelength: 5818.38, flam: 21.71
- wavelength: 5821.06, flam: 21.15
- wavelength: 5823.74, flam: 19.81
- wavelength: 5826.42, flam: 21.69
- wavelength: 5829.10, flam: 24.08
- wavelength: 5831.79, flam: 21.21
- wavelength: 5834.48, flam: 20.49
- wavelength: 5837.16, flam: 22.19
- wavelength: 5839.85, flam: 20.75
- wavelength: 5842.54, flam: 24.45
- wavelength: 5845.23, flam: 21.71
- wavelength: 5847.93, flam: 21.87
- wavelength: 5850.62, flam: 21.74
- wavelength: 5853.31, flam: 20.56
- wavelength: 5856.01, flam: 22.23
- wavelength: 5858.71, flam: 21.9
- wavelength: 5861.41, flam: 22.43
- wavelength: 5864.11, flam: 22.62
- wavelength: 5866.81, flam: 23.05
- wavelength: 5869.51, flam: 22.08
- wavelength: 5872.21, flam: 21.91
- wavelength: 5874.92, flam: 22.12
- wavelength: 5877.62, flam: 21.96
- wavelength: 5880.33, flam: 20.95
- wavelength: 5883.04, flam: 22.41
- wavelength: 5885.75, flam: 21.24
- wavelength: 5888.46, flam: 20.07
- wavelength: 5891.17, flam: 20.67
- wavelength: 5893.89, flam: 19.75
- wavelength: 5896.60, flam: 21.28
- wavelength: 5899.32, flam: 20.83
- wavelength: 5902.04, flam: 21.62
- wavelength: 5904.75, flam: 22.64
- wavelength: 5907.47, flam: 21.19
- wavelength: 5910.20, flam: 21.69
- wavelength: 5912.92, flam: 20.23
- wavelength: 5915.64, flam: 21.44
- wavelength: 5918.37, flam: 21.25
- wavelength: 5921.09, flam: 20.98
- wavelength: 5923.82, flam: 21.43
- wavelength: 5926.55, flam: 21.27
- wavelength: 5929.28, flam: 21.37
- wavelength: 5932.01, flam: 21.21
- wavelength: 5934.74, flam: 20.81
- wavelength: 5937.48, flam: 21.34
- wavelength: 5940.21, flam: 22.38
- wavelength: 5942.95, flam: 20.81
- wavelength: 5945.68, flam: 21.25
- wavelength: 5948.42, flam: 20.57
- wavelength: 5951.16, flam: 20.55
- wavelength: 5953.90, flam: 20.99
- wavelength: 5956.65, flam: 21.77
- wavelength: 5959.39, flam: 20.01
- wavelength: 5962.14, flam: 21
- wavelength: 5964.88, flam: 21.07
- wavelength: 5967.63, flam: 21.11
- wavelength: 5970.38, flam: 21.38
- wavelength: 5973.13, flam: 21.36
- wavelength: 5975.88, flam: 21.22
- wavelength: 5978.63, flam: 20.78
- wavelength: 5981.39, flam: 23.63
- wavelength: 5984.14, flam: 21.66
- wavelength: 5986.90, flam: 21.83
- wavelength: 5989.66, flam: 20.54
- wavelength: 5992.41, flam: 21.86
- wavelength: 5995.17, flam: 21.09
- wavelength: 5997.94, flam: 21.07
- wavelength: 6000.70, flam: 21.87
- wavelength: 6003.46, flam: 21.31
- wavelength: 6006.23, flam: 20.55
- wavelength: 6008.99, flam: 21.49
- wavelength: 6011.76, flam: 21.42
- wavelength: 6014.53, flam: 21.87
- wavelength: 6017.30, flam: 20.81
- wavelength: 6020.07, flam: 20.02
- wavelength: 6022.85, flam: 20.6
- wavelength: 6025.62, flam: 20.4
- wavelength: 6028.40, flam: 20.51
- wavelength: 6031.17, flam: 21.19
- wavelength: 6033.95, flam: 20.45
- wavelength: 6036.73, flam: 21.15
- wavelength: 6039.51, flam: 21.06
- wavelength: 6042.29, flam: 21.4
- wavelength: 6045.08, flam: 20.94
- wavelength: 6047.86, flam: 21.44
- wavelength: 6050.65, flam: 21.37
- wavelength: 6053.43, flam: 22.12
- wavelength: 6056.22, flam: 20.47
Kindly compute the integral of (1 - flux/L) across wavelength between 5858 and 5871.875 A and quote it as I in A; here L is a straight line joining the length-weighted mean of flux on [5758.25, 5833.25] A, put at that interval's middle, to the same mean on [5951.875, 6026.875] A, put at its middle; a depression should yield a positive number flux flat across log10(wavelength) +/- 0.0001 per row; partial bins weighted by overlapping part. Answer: -0.64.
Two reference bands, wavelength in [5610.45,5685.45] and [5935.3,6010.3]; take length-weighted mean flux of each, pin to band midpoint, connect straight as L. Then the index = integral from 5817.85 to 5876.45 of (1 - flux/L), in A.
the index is -0.9 A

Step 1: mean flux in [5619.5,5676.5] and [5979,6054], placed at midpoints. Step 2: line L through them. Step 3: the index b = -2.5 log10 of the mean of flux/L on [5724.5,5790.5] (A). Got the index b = -0.02 mag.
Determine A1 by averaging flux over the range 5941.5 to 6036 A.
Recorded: 21.1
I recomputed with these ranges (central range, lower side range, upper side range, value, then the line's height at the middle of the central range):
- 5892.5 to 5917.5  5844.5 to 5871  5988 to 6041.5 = 0.6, 21.7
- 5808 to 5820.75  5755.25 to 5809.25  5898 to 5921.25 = 0.8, 21.8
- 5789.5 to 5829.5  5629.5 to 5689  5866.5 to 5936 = 0.8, 21.6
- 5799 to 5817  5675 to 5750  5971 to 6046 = 0.9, 21.8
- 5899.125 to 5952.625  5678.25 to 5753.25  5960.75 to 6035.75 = 0.4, 21.4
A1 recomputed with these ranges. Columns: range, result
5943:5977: 21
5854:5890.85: 21.9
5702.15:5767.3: 22.2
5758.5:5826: 21.4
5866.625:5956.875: 21.3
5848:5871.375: 22.1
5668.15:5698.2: 22.1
